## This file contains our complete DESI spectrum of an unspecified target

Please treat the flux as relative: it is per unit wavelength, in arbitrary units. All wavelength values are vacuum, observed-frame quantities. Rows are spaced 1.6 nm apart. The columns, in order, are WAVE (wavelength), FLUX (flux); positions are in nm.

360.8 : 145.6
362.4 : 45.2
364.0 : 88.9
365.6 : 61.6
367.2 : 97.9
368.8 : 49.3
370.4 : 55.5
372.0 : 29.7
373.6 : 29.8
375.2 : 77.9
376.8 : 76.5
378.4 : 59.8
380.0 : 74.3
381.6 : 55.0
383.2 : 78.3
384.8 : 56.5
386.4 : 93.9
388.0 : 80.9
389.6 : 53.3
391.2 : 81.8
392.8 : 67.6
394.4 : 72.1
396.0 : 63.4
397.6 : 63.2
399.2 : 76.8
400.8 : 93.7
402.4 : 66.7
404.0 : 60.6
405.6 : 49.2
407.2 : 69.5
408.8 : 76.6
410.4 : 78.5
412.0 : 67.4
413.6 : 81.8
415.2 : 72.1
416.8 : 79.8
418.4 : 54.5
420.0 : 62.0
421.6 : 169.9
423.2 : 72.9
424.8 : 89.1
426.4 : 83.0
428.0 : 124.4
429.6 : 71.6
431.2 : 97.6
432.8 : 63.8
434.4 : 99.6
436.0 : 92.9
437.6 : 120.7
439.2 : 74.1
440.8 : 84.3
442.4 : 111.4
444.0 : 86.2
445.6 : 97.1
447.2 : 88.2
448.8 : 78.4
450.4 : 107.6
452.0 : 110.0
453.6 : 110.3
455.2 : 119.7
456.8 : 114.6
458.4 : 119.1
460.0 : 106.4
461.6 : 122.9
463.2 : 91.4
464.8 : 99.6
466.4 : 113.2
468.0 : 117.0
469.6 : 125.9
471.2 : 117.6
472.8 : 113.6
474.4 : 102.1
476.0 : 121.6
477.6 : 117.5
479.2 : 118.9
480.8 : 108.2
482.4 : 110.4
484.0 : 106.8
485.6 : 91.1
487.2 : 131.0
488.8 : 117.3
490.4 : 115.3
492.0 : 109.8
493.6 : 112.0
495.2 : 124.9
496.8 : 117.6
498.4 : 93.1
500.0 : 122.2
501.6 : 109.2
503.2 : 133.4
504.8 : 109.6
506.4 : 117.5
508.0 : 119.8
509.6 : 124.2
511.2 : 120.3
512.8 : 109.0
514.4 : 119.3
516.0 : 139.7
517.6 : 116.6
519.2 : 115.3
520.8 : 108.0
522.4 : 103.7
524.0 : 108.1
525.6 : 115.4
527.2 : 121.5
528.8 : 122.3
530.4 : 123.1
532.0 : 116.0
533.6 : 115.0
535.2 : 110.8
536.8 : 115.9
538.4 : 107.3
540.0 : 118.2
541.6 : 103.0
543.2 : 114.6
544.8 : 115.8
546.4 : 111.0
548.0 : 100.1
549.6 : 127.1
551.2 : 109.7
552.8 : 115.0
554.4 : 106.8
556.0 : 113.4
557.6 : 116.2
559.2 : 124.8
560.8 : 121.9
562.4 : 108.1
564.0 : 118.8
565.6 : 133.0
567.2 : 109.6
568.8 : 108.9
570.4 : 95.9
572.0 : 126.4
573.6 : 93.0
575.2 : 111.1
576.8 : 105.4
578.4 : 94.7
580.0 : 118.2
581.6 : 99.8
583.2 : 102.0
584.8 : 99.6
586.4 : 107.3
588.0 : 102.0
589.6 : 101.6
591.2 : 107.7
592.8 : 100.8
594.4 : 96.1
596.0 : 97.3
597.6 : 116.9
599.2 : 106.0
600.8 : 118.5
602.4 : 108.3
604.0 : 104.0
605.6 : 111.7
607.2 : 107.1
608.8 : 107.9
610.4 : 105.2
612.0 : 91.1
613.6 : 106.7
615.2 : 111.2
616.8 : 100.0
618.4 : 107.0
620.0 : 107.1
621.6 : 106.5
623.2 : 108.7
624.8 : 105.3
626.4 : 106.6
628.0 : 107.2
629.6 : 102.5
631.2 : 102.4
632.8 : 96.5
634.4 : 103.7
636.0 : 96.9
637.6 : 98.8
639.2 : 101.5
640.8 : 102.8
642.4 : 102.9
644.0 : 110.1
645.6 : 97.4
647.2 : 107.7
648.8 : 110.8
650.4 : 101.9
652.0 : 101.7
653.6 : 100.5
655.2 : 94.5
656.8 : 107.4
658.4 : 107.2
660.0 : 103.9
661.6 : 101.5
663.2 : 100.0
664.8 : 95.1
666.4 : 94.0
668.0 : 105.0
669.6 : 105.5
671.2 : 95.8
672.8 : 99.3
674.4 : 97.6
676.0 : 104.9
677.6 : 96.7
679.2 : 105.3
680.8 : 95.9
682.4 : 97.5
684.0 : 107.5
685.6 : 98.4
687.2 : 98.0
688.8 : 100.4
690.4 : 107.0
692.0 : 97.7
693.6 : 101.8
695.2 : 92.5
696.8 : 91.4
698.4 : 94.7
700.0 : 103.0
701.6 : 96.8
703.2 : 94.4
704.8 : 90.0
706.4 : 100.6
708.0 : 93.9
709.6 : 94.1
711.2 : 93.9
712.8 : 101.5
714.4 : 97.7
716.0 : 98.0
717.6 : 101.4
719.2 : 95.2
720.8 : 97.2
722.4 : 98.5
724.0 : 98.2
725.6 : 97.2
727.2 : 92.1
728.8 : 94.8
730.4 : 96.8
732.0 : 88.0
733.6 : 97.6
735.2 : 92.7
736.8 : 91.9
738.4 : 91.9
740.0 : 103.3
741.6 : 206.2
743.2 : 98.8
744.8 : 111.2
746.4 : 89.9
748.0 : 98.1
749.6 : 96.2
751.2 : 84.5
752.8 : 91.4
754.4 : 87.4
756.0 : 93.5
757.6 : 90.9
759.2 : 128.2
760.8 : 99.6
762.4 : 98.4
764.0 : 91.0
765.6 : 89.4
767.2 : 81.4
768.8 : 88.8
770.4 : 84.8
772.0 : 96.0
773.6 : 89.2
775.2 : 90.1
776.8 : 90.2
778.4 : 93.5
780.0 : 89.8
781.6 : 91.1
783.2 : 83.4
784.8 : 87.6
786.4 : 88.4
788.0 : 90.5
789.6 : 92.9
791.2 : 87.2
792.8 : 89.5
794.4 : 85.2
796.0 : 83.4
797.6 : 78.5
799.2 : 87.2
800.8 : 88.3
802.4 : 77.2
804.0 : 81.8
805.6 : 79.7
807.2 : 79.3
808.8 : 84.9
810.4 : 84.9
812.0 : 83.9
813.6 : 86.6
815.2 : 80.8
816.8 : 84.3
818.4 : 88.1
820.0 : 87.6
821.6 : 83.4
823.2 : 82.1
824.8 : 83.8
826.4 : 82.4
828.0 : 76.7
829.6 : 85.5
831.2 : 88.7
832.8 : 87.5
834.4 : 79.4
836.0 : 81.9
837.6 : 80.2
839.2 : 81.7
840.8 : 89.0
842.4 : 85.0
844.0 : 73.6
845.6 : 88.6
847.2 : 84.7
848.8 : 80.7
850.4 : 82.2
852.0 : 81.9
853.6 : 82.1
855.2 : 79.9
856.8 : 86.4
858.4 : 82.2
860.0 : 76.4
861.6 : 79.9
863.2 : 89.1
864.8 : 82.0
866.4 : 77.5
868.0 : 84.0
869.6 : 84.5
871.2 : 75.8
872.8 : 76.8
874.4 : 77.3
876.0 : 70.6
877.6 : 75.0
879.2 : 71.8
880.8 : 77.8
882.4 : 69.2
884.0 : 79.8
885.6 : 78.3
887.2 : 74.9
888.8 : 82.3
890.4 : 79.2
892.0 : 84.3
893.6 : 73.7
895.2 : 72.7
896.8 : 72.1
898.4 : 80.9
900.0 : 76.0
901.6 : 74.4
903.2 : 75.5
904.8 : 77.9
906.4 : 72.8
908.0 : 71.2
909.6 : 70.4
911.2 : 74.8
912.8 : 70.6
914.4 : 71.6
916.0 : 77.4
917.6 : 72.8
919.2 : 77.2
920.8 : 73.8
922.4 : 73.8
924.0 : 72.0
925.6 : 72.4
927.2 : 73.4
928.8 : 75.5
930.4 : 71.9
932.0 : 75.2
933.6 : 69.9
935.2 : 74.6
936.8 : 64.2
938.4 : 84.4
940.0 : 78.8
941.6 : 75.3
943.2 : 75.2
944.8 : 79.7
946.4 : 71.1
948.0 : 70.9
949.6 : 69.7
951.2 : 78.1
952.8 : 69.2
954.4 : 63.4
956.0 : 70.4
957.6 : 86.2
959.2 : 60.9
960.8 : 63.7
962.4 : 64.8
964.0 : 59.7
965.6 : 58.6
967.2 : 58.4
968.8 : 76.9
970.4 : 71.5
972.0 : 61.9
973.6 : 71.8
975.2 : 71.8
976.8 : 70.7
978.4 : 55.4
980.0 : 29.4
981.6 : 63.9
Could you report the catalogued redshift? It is 0.13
